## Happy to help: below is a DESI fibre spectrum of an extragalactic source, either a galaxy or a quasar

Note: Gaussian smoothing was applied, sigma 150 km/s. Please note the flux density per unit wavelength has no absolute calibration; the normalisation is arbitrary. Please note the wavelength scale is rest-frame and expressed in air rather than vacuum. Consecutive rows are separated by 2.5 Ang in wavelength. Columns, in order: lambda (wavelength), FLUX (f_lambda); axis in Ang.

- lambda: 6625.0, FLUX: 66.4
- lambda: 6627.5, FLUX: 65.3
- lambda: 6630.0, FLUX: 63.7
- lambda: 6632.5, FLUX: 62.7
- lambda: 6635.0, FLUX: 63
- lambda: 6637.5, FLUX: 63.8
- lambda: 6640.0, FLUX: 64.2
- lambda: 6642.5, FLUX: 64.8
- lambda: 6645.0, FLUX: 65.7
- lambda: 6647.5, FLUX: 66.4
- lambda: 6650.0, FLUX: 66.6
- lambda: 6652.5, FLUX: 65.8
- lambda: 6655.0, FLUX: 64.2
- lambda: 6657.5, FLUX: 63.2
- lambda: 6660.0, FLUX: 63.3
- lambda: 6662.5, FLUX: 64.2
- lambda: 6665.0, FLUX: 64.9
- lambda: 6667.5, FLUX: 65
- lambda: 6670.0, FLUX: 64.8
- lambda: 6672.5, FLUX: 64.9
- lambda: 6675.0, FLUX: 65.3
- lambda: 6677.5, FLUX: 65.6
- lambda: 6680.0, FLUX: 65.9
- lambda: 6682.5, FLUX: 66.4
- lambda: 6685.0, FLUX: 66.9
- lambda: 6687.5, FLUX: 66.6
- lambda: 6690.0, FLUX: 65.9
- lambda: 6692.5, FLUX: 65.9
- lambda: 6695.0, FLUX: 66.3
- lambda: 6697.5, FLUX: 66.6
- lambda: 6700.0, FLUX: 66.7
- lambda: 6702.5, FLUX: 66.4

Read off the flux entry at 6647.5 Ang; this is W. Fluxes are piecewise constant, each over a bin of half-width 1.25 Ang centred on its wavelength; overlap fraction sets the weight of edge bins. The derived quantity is 66.4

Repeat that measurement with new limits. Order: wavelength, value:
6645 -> 65.7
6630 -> 63.7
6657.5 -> 63.2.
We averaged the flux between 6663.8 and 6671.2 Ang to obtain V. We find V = 64.9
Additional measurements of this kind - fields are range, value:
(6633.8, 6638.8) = 63.4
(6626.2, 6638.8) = 63.7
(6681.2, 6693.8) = 66.3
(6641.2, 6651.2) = 65.9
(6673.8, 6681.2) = 65.6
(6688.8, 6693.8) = 65.9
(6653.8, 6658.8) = 63.7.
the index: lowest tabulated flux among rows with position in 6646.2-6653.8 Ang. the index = 65.8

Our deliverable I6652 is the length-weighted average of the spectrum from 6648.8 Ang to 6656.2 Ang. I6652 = 65.5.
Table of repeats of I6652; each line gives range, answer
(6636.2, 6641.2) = 64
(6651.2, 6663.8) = 64.2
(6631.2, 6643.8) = 63.7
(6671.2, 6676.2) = 65.1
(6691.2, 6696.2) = 66.1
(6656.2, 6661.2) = 63.3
